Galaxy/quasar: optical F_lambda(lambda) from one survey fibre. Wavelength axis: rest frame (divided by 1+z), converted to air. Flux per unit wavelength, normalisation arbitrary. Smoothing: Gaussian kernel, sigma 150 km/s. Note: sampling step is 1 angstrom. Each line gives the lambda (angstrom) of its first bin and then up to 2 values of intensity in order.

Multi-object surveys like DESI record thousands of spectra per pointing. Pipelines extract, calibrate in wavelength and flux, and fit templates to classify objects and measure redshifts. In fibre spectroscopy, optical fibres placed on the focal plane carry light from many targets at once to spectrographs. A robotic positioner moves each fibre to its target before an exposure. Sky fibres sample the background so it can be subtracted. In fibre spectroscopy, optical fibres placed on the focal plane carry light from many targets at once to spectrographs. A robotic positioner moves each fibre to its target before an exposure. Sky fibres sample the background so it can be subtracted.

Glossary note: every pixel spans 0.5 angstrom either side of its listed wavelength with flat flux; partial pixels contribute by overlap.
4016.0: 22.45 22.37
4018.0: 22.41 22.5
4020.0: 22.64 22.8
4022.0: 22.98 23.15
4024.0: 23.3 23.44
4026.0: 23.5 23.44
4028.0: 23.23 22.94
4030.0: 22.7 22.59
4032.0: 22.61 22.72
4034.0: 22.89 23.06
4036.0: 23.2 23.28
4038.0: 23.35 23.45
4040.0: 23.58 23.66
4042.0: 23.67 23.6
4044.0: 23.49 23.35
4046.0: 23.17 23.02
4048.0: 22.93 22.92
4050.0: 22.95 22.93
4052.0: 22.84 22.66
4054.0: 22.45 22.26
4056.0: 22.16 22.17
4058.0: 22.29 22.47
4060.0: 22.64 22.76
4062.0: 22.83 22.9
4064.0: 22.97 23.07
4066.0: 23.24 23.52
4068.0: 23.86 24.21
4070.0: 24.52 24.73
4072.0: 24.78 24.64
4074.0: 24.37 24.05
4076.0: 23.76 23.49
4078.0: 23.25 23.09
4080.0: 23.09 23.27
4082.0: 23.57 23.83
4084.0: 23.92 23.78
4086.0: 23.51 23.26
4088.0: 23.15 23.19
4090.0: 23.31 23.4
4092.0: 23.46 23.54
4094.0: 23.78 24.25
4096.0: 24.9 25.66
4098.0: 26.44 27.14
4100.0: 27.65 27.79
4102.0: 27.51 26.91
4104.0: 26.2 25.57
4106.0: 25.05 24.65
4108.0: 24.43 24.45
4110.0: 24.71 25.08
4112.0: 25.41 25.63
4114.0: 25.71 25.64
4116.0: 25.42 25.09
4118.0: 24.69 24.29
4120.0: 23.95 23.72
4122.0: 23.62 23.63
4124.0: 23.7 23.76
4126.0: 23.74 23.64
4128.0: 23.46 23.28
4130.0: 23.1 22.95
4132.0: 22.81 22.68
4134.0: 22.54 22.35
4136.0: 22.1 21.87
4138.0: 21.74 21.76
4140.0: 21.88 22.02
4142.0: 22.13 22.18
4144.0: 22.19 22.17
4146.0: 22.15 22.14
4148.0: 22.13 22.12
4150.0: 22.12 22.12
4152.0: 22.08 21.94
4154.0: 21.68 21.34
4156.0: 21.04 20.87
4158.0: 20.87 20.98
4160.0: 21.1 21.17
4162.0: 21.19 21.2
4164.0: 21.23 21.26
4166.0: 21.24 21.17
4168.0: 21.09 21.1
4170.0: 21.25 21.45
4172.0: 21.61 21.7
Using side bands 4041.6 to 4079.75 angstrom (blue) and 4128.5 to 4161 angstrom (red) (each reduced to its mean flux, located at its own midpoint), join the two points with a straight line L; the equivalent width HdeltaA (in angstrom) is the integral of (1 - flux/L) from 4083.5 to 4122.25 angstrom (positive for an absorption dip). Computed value -3.9 angstrom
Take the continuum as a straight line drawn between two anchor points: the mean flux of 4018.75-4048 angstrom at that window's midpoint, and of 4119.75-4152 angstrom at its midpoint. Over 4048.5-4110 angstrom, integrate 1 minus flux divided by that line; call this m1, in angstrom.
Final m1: -2.78 angstrom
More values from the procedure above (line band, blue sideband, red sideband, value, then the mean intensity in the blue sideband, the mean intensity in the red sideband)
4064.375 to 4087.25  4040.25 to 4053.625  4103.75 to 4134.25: -0.16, 23.2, 24.3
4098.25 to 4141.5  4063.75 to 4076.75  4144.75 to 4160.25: -3.18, 24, 21.7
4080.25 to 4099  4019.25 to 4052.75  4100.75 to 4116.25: 0.74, 23.1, 25.6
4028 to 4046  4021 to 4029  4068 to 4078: 0.23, 23.2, 24.2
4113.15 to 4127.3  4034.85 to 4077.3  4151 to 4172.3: -1.47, 23.3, 21.3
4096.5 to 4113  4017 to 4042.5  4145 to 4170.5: -2.81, 23.1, 21.5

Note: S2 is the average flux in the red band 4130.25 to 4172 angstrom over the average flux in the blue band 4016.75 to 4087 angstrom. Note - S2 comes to 0.94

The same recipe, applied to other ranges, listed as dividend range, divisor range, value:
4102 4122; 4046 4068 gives 1.10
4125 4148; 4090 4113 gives 0.89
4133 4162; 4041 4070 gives 0.95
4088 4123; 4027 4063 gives 1.09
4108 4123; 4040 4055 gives 1.07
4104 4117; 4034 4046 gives 1.08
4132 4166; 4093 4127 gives 0.87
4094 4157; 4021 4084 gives 1.02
